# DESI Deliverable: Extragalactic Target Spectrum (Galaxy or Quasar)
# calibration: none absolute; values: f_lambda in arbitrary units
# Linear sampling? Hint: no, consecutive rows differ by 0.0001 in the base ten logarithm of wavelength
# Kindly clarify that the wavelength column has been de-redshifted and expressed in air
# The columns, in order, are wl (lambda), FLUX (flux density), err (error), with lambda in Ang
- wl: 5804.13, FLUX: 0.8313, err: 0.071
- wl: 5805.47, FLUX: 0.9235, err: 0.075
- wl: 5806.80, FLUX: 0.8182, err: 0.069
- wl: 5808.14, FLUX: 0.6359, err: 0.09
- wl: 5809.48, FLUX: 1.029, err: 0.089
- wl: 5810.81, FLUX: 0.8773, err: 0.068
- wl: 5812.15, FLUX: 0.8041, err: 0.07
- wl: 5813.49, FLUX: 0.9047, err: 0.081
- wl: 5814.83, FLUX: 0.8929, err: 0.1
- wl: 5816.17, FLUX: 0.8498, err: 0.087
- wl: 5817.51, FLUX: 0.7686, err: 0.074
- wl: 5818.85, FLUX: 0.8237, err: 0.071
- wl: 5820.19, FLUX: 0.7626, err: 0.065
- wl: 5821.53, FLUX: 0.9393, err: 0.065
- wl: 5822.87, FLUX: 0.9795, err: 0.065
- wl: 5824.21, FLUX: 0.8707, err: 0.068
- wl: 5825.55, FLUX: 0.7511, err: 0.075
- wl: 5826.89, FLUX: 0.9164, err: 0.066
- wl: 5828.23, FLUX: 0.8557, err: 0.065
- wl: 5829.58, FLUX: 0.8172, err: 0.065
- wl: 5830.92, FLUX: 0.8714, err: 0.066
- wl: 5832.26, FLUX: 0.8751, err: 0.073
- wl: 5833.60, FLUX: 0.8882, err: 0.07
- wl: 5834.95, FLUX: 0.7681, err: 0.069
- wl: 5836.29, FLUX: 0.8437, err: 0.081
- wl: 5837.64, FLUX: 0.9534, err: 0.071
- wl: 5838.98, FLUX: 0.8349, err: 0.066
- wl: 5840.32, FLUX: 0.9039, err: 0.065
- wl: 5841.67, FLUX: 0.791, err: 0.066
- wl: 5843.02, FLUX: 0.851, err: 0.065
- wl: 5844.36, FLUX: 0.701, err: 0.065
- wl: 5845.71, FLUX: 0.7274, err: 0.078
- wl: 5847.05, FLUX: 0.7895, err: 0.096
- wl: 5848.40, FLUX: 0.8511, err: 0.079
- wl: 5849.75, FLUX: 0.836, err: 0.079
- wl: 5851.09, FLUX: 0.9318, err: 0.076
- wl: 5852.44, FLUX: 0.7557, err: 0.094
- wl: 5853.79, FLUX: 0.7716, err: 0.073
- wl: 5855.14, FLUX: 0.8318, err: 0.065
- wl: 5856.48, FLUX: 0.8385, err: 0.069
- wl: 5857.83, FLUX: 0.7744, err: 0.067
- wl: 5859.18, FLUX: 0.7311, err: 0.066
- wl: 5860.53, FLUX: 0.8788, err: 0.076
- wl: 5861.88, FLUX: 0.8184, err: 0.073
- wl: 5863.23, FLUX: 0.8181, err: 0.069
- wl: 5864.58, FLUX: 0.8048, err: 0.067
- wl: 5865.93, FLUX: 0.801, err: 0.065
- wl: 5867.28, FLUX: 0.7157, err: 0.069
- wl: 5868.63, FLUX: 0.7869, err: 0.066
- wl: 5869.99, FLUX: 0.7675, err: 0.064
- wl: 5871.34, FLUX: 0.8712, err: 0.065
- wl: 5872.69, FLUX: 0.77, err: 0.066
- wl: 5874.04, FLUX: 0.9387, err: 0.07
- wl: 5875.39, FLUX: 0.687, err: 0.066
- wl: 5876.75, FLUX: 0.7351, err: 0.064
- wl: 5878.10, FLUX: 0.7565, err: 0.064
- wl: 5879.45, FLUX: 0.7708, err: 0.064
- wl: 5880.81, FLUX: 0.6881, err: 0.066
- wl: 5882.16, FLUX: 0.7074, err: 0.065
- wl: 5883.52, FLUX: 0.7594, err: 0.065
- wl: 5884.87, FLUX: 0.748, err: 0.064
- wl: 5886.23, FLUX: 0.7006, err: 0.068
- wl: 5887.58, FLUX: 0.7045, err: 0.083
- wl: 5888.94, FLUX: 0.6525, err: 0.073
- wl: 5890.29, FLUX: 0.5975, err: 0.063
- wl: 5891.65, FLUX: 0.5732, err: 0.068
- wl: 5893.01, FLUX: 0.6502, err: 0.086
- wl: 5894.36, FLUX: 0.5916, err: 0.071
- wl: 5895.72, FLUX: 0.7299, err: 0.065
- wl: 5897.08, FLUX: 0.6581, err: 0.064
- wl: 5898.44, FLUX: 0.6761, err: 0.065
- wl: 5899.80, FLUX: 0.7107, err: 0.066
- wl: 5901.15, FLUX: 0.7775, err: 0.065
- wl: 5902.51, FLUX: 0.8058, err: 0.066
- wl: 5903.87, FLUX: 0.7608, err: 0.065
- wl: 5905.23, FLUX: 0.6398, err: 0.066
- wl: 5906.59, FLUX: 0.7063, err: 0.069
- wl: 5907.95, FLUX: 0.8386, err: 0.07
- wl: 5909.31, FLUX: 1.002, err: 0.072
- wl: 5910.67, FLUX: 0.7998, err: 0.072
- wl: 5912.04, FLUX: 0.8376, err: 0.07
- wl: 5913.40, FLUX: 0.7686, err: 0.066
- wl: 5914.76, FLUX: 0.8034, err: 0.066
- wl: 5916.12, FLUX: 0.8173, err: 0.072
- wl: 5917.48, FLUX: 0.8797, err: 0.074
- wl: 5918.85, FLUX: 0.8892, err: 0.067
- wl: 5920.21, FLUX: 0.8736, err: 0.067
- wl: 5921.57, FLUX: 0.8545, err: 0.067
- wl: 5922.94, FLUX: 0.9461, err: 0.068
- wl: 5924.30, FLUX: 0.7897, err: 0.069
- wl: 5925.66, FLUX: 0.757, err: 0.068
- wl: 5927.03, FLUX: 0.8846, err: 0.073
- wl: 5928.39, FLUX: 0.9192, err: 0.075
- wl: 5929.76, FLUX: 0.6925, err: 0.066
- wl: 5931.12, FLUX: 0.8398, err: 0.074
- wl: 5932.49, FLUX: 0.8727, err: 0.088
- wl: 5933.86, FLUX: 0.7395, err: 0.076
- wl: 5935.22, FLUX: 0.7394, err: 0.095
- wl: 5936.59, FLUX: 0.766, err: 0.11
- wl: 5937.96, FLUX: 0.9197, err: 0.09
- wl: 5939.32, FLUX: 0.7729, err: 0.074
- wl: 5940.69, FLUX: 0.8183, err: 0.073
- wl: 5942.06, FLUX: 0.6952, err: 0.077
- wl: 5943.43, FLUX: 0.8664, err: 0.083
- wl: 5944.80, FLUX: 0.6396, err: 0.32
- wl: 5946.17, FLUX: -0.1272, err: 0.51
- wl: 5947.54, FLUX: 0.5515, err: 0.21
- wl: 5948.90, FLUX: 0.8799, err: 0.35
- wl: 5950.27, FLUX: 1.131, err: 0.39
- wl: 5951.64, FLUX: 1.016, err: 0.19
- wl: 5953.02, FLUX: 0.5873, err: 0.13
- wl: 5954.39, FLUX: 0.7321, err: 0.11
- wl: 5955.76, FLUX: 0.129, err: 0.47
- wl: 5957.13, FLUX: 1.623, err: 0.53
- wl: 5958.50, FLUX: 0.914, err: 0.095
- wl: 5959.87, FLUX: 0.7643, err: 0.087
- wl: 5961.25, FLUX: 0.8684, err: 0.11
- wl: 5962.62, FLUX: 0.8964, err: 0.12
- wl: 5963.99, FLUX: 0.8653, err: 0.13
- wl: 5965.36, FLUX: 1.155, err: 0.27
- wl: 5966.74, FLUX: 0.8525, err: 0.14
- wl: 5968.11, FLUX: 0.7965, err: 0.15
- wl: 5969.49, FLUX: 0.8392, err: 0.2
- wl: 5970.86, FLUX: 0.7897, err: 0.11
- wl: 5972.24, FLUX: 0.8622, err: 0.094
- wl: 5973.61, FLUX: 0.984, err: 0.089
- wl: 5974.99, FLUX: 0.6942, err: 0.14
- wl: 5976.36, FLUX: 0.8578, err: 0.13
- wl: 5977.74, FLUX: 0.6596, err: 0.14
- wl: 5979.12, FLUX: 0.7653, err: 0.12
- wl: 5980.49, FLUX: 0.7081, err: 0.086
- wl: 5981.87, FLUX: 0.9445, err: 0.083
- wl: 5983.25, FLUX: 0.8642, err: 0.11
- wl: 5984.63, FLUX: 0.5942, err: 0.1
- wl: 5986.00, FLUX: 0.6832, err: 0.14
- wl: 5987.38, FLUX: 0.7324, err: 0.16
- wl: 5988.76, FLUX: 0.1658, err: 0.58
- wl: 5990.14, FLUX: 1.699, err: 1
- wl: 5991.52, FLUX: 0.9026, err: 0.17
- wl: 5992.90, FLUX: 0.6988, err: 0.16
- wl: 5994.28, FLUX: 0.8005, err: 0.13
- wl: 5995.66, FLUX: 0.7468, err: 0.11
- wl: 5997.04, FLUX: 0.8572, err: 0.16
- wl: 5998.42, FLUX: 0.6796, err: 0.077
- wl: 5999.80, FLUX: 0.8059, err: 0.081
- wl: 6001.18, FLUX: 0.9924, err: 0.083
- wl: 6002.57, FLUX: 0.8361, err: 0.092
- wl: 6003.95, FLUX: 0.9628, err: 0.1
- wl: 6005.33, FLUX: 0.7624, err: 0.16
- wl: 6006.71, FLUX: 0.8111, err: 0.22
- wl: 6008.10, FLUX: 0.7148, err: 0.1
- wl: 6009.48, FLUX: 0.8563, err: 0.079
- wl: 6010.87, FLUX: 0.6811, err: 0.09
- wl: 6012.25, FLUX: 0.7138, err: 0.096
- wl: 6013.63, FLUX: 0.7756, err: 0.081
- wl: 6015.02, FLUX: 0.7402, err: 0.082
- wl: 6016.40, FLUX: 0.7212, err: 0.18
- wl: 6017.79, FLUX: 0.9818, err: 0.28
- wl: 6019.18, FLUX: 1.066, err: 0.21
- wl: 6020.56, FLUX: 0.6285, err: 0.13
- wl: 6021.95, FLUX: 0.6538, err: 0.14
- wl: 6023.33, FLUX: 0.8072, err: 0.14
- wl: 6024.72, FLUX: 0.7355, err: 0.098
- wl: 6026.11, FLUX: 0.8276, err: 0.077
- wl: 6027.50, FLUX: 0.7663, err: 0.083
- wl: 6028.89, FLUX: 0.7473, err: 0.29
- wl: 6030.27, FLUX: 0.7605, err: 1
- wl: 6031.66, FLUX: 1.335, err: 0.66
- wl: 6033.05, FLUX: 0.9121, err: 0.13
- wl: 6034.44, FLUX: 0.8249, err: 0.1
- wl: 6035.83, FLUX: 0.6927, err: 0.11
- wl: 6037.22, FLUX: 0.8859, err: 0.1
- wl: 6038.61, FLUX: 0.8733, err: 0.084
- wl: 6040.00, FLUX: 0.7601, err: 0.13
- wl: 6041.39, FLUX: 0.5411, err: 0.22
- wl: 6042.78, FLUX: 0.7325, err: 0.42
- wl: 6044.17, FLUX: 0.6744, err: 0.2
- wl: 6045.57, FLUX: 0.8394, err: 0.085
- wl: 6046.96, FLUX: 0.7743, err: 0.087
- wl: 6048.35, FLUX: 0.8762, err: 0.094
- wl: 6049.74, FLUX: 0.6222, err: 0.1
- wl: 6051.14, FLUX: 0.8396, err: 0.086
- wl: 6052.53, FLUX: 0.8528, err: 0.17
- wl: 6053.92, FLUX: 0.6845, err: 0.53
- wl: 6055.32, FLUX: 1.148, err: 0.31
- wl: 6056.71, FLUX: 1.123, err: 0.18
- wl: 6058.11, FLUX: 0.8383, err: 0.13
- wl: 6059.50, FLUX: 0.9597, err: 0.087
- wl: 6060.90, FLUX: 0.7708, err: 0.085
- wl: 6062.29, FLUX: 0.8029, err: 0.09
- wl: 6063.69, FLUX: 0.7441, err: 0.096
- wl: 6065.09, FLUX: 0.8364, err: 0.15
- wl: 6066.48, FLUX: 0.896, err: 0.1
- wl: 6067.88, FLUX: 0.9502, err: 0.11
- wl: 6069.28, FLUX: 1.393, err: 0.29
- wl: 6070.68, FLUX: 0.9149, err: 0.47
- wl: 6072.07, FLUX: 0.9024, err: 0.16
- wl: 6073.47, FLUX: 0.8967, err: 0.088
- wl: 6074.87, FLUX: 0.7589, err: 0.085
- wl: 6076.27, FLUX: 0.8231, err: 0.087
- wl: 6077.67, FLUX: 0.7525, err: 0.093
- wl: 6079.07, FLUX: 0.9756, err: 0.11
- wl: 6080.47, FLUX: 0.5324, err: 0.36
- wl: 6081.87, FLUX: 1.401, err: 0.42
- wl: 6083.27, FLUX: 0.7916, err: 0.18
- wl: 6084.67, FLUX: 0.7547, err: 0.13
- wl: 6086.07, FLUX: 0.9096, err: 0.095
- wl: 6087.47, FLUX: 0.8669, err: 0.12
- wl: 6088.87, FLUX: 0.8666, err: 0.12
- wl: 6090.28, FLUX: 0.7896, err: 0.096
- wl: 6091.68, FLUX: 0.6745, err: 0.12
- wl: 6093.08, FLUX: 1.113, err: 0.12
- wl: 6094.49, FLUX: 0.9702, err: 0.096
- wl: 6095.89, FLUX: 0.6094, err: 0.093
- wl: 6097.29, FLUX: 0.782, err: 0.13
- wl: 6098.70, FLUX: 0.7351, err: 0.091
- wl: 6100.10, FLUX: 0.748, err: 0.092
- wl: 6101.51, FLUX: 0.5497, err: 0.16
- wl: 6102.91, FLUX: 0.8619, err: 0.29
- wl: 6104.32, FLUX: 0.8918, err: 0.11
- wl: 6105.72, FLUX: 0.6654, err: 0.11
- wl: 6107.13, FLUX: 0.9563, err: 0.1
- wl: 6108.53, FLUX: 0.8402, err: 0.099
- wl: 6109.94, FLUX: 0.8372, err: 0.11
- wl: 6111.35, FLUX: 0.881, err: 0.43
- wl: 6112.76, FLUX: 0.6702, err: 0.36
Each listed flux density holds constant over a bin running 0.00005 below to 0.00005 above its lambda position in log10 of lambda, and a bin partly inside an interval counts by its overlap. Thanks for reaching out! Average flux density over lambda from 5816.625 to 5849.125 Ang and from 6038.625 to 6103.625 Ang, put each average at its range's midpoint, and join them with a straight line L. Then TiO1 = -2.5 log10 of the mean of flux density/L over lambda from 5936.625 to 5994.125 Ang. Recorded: 0.05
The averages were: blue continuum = 0.839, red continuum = 0.84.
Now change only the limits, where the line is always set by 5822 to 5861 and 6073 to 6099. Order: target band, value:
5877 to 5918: 0.138 mag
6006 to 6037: 0.043 mag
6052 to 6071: -0.099 mag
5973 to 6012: 0.052 mag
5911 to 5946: 0.048 mag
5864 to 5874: 0.050 mag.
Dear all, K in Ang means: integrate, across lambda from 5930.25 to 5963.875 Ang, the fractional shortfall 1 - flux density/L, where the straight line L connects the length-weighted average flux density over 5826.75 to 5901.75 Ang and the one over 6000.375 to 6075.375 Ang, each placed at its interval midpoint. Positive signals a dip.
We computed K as 1.2 Ang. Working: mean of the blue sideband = 0.777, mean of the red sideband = 0.837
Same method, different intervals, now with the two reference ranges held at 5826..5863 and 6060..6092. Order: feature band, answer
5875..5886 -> 1.4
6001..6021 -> 1.1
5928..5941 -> 0.6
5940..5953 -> 2.1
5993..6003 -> 0.6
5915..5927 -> -0.1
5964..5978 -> 0.0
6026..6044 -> 1.0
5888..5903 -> 3.0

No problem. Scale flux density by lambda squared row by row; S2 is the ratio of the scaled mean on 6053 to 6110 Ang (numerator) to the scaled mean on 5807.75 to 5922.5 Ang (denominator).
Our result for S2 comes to 1.16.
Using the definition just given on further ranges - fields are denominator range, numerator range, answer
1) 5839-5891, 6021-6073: 1.15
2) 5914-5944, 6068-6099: 1.12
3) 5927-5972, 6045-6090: 1.14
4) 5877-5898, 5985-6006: 1.24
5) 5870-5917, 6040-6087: 1.22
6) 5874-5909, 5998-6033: 1.20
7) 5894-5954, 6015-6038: 1.11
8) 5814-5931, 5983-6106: 1.10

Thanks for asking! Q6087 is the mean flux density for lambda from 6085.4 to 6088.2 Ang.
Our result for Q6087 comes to 0.889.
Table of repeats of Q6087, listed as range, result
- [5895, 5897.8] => 0.691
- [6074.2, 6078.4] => 0.779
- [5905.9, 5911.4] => 0.835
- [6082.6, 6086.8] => 0.82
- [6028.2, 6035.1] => 0.917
